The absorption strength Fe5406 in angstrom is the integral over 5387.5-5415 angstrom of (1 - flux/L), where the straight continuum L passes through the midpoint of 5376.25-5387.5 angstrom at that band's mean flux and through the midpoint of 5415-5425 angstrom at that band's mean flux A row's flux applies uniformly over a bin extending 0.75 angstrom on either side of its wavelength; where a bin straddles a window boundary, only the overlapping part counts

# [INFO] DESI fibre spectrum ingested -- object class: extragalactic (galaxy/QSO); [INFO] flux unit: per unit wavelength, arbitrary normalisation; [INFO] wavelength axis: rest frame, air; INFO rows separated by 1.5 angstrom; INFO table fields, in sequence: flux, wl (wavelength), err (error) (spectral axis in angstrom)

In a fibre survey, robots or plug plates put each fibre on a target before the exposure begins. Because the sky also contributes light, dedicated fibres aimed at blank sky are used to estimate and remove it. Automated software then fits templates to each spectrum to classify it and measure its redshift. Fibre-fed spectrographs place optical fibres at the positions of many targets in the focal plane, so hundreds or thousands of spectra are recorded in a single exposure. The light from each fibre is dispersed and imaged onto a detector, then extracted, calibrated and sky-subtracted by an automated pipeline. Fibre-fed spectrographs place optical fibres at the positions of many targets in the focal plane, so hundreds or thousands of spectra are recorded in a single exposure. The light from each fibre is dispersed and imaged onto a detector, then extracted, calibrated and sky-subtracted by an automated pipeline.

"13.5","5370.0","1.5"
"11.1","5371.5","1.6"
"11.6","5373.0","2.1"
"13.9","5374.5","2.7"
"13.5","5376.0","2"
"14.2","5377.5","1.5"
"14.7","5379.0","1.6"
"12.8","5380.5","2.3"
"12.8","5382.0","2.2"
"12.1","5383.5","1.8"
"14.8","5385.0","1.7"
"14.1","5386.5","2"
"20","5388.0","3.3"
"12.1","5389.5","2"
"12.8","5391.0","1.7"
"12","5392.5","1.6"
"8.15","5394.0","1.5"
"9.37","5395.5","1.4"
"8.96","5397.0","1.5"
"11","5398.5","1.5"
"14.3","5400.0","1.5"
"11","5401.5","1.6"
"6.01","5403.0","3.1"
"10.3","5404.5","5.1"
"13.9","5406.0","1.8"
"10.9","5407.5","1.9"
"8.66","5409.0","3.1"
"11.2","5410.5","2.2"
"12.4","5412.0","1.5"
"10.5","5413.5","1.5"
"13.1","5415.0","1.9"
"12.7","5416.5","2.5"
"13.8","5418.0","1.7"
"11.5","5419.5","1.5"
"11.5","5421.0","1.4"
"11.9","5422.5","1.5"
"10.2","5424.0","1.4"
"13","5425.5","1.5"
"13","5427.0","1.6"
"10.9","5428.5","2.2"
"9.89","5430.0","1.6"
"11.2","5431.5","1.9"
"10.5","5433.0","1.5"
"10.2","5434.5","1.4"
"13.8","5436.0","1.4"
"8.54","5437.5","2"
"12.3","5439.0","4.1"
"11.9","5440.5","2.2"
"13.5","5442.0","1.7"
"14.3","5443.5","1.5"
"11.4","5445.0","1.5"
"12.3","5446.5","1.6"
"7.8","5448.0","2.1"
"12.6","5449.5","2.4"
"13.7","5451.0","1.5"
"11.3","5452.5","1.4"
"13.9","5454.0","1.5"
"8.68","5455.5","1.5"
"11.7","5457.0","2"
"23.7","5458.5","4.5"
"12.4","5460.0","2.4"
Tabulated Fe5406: 3.5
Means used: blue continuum 13.8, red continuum 12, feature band 11.3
